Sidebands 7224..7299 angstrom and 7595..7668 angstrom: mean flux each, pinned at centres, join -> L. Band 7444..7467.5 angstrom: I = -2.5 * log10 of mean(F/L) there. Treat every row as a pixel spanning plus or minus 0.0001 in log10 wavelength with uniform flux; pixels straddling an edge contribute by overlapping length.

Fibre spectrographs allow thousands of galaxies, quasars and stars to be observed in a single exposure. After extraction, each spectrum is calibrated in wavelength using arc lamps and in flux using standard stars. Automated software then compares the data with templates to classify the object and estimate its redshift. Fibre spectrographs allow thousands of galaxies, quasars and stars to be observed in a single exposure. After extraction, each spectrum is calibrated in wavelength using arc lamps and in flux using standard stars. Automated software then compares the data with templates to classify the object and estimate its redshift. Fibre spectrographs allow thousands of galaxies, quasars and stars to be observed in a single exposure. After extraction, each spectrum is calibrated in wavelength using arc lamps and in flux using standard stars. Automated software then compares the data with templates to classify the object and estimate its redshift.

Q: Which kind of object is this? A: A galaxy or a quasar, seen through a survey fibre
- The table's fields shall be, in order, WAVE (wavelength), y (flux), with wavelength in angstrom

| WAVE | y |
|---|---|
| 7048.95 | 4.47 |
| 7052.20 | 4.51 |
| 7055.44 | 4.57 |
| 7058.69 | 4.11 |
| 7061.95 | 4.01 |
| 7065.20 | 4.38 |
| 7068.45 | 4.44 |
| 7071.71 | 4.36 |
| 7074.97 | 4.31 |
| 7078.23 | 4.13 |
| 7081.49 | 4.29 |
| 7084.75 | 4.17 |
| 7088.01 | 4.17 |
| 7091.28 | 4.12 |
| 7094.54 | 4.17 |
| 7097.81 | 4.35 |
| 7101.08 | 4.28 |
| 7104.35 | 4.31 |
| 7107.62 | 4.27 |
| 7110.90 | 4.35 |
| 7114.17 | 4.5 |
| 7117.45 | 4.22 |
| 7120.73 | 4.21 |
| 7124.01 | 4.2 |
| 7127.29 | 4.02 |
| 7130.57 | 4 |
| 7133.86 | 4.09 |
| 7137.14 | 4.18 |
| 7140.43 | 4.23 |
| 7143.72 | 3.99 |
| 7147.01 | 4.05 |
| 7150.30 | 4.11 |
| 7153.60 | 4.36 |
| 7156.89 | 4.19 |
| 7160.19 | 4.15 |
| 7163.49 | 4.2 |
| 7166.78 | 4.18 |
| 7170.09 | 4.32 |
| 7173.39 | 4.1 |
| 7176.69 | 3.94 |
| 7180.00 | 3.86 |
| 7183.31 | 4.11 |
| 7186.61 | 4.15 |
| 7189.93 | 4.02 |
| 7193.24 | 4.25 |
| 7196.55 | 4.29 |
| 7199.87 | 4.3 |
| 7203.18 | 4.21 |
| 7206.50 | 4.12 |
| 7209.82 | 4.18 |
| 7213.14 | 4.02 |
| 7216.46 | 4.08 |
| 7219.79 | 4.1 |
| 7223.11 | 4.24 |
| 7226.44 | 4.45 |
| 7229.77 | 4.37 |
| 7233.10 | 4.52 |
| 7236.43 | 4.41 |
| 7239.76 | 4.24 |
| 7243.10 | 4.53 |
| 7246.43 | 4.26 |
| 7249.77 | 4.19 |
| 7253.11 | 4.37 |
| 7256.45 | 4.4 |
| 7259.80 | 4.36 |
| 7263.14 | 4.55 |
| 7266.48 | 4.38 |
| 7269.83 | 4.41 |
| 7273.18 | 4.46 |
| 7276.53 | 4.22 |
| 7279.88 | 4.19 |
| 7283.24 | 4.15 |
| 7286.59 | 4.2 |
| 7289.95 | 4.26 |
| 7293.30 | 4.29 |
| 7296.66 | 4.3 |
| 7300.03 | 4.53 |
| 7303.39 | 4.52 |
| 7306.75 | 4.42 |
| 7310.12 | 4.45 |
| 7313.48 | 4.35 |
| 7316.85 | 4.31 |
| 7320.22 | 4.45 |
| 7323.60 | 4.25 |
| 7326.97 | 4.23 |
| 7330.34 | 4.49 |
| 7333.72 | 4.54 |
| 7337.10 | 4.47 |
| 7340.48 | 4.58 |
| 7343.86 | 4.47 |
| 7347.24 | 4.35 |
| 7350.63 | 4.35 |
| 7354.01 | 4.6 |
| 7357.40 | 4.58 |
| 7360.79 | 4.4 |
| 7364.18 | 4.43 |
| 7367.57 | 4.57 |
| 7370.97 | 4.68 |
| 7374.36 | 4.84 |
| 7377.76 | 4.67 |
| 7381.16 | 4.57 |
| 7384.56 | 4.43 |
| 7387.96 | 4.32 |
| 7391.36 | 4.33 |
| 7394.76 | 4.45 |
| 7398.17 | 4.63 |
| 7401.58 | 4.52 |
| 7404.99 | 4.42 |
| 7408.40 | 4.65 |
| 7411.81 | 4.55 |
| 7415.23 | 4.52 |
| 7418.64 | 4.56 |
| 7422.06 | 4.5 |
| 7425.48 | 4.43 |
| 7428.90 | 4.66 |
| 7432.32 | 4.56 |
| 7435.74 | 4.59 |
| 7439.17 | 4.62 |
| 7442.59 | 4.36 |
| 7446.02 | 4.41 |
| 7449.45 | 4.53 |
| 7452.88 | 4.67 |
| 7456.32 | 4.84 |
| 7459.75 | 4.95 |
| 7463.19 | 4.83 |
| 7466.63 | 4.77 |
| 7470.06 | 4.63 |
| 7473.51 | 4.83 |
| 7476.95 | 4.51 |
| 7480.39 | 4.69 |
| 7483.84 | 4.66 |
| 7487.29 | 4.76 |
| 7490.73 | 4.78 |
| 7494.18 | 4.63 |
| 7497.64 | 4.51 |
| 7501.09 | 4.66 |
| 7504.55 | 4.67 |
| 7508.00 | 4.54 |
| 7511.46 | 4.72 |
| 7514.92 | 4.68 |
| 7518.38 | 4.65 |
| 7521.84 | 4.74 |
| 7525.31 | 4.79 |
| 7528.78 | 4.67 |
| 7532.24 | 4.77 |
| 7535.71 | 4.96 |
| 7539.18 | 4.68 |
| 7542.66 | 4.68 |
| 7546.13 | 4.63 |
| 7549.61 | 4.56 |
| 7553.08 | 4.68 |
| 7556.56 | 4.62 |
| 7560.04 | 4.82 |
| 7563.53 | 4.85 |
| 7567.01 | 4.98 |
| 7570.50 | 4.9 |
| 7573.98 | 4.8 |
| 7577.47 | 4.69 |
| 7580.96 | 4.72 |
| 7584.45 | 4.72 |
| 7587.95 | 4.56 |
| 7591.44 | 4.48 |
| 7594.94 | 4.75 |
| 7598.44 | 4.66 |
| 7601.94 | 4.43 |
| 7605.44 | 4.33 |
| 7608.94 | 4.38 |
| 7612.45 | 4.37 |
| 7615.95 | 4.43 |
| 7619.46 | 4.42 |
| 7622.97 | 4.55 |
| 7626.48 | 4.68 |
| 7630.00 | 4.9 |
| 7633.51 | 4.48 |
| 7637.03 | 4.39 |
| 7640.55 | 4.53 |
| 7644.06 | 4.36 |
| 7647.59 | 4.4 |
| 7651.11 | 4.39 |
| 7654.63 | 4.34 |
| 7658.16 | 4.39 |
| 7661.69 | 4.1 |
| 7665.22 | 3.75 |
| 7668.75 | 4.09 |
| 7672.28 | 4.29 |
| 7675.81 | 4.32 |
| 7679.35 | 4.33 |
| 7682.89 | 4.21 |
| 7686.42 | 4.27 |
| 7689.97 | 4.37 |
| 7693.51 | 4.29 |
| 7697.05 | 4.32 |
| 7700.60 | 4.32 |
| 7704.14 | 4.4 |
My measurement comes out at -0.08 mag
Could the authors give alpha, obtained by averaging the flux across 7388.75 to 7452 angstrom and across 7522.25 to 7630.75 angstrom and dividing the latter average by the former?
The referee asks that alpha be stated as 1.03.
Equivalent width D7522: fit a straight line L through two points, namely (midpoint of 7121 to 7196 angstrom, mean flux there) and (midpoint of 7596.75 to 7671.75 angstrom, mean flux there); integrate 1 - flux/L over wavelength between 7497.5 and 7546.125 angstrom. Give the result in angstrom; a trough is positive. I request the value -4.1 angstrom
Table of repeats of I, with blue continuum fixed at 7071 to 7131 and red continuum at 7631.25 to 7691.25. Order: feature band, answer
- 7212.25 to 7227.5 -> 0.019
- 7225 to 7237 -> -0.047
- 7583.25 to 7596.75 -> -0.081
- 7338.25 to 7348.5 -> -0.052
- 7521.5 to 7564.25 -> -0.105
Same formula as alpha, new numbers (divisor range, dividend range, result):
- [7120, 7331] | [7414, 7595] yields 1.10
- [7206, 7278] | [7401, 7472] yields 1.07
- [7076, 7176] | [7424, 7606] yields 1.11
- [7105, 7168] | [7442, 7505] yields 1.12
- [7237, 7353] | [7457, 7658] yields 1.06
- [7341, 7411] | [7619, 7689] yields 0.97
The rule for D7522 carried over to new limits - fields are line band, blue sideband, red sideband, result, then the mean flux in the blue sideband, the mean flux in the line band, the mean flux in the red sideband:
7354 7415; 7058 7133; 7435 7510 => 0.3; 4.23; 4.53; 4.66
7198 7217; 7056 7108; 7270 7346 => 0.7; 4.25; 4.16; 4.37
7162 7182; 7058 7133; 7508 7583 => 1.0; 4.23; 4.1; 4.74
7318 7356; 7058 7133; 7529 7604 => 0.4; 4.23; 4.43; 4.71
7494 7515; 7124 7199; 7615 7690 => -1.6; 4.13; 4.63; 4.36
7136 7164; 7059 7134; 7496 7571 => 0.9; 4.23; 4.16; 4.71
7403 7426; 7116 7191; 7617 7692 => -1.5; 4.13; 4.52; 4.36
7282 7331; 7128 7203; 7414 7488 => 0.4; 4.14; 4.35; 4.63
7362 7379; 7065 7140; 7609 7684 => -1.3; 4.24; 4.63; 4.37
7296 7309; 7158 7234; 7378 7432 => -0.3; 4.18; 4.45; 4.51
